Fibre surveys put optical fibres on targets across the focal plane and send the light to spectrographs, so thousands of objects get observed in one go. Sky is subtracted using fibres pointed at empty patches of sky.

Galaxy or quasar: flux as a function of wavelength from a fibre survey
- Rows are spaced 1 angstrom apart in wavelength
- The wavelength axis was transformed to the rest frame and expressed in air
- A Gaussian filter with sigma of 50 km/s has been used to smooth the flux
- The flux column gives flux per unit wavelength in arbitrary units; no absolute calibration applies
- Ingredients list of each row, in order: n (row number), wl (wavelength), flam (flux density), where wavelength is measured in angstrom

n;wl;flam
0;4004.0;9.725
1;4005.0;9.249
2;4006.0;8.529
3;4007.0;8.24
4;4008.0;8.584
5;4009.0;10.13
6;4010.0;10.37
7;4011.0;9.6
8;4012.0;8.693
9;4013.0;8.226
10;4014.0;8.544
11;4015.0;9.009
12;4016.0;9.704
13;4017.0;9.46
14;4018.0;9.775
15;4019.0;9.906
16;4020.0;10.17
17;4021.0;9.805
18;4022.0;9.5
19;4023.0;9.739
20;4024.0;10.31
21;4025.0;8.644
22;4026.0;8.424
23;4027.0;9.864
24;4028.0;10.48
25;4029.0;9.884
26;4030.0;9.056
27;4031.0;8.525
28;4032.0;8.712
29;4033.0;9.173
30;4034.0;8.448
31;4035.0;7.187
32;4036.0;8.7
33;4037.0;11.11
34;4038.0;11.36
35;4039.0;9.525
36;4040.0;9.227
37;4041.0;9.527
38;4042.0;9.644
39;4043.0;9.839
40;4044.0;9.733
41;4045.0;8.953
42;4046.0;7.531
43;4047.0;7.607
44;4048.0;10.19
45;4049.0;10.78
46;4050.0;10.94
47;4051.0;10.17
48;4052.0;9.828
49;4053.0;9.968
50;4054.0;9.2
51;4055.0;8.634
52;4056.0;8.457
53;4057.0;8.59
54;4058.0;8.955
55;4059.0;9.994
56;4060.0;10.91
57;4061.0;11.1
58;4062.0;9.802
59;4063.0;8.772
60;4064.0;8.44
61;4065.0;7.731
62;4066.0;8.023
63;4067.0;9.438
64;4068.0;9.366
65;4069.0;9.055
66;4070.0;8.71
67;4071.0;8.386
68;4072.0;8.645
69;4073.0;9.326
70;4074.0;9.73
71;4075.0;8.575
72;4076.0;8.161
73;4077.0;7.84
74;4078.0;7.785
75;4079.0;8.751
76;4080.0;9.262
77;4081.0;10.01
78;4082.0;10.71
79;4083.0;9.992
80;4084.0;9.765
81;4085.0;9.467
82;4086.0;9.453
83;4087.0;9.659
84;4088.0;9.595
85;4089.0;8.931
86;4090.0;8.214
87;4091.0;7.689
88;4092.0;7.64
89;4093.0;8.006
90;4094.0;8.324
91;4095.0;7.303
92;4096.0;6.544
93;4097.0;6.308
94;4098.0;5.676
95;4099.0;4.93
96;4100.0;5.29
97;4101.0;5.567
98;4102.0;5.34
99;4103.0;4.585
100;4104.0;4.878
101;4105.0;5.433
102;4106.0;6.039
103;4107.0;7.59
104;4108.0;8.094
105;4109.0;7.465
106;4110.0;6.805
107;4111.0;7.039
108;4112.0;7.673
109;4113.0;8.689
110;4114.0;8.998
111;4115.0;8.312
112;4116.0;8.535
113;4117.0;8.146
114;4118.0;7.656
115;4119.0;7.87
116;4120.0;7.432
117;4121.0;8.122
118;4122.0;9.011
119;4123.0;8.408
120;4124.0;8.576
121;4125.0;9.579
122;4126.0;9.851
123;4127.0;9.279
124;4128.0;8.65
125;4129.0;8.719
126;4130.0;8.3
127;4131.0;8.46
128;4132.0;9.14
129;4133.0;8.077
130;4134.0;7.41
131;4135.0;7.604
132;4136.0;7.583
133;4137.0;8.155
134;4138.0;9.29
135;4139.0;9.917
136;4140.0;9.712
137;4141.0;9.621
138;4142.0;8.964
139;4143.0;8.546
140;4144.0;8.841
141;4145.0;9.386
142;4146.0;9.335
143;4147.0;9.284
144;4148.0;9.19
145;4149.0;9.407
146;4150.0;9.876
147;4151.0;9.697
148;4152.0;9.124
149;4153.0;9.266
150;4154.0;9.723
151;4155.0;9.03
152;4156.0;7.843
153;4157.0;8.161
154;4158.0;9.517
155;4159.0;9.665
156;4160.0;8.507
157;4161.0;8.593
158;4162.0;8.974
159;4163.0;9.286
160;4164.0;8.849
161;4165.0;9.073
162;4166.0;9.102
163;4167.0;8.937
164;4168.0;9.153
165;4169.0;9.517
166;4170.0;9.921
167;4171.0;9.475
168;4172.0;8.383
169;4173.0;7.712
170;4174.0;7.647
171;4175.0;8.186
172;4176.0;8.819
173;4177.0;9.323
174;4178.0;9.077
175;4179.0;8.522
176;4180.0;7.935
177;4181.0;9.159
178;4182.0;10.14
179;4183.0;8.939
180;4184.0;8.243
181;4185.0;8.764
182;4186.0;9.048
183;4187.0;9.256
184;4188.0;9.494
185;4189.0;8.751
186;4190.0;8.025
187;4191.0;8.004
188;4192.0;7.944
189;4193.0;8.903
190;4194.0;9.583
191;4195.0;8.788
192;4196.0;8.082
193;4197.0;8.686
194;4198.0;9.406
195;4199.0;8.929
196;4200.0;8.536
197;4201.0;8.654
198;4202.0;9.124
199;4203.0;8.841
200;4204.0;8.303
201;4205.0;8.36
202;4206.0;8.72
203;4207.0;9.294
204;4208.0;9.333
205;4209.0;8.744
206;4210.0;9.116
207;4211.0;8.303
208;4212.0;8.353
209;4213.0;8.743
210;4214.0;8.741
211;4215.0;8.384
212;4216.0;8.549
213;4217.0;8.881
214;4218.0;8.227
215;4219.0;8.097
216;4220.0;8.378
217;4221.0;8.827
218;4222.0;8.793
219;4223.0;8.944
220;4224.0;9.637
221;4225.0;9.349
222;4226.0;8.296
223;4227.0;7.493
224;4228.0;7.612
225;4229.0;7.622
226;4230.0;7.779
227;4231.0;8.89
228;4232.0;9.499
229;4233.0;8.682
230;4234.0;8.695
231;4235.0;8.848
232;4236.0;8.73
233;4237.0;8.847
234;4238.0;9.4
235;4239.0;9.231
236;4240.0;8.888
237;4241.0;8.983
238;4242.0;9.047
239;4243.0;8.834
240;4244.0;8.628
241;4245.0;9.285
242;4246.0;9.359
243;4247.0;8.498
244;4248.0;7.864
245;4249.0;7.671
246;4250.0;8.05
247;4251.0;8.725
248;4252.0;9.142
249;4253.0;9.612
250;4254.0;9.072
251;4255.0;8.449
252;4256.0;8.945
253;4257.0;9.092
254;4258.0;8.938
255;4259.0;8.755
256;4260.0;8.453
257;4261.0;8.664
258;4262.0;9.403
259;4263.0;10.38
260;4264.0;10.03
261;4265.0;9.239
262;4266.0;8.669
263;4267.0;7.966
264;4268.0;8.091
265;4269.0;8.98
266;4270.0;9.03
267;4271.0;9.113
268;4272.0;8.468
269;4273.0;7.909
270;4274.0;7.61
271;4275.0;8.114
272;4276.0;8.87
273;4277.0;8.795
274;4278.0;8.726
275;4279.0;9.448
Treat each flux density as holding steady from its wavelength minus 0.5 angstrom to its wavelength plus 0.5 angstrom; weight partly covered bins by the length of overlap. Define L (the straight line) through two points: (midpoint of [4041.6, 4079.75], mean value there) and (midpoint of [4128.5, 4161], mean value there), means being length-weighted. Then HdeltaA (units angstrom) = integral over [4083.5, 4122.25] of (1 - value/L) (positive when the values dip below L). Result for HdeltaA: 6.7 angstrom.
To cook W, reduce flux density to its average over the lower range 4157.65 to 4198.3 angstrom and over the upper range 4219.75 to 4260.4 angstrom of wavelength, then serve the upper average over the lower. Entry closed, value 1.0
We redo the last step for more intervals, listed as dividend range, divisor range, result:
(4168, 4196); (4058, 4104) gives 1.05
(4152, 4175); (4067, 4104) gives 1.10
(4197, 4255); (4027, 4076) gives 0.94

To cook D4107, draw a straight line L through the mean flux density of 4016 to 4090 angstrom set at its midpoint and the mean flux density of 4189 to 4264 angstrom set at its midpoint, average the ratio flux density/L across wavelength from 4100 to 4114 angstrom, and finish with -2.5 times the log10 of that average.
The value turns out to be 0.35 mag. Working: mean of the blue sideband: 9.32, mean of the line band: 6.6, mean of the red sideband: 8.74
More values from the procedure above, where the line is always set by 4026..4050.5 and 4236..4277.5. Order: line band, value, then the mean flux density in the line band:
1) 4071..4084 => 0.026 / 9.07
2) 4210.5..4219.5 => 0.055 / 8.48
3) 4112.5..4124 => 0.109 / 8.3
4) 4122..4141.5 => 0.046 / 8.76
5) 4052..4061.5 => -0.023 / 9.55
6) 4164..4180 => 0.025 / 8.83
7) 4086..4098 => 0.160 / 7.98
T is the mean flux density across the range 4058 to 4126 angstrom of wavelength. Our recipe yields 8.18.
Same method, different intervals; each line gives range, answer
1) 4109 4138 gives 8.29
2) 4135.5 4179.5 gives 9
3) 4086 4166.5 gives 8.22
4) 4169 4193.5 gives 8.75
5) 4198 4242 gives 8.7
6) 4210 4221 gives 8.51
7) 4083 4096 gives 8.64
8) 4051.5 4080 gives 9.01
